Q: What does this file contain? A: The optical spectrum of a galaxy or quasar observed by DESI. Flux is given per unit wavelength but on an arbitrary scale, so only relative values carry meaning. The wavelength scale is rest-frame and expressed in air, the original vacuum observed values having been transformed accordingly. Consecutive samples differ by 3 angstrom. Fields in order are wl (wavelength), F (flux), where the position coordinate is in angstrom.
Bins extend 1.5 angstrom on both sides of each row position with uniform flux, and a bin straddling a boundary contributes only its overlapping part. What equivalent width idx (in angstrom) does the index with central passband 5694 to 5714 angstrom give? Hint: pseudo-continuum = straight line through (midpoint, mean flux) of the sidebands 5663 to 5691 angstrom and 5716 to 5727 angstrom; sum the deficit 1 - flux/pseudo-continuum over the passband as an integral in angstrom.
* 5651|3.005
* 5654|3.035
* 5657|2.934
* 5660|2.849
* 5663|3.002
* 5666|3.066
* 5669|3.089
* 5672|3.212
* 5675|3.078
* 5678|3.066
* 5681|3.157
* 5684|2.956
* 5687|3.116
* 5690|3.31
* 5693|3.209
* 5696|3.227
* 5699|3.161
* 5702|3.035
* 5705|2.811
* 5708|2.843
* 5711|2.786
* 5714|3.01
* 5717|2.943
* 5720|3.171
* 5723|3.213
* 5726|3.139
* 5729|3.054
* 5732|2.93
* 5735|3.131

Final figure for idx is 0.8 angstrom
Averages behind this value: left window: 3.11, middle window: 2.99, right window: 3.12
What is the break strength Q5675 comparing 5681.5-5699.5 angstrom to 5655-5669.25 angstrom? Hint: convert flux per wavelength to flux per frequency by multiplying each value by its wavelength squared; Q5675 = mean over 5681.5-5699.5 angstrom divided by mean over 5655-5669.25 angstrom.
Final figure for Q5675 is 1.07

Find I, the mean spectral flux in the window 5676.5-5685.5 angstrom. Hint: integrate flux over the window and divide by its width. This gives 3.06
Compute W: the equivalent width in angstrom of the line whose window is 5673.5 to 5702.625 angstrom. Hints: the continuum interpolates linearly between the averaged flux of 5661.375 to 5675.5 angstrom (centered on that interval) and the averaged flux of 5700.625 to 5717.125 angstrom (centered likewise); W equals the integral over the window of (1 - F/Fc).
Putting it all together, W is -1.3 angstrom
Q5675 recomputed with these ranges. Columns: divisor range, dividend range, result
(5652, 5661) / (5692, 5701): 1.10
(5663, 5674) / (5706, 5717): 0.94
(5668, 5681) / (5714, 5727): 1.01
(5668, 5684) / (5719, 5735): 1.02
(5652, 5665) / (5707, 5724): 1.03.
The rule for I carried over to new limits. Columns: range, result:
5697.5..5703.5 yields 3.1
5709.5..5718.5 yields 2.91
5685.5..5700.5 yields 3.2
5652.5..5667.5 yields 2.98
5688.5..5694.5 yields 3.26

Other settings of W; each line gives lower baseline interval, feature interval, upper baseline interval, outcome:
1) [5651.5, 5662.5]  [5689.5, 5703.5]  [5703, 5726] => -1.0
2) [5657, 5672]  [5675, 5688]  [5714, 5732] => -0.2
